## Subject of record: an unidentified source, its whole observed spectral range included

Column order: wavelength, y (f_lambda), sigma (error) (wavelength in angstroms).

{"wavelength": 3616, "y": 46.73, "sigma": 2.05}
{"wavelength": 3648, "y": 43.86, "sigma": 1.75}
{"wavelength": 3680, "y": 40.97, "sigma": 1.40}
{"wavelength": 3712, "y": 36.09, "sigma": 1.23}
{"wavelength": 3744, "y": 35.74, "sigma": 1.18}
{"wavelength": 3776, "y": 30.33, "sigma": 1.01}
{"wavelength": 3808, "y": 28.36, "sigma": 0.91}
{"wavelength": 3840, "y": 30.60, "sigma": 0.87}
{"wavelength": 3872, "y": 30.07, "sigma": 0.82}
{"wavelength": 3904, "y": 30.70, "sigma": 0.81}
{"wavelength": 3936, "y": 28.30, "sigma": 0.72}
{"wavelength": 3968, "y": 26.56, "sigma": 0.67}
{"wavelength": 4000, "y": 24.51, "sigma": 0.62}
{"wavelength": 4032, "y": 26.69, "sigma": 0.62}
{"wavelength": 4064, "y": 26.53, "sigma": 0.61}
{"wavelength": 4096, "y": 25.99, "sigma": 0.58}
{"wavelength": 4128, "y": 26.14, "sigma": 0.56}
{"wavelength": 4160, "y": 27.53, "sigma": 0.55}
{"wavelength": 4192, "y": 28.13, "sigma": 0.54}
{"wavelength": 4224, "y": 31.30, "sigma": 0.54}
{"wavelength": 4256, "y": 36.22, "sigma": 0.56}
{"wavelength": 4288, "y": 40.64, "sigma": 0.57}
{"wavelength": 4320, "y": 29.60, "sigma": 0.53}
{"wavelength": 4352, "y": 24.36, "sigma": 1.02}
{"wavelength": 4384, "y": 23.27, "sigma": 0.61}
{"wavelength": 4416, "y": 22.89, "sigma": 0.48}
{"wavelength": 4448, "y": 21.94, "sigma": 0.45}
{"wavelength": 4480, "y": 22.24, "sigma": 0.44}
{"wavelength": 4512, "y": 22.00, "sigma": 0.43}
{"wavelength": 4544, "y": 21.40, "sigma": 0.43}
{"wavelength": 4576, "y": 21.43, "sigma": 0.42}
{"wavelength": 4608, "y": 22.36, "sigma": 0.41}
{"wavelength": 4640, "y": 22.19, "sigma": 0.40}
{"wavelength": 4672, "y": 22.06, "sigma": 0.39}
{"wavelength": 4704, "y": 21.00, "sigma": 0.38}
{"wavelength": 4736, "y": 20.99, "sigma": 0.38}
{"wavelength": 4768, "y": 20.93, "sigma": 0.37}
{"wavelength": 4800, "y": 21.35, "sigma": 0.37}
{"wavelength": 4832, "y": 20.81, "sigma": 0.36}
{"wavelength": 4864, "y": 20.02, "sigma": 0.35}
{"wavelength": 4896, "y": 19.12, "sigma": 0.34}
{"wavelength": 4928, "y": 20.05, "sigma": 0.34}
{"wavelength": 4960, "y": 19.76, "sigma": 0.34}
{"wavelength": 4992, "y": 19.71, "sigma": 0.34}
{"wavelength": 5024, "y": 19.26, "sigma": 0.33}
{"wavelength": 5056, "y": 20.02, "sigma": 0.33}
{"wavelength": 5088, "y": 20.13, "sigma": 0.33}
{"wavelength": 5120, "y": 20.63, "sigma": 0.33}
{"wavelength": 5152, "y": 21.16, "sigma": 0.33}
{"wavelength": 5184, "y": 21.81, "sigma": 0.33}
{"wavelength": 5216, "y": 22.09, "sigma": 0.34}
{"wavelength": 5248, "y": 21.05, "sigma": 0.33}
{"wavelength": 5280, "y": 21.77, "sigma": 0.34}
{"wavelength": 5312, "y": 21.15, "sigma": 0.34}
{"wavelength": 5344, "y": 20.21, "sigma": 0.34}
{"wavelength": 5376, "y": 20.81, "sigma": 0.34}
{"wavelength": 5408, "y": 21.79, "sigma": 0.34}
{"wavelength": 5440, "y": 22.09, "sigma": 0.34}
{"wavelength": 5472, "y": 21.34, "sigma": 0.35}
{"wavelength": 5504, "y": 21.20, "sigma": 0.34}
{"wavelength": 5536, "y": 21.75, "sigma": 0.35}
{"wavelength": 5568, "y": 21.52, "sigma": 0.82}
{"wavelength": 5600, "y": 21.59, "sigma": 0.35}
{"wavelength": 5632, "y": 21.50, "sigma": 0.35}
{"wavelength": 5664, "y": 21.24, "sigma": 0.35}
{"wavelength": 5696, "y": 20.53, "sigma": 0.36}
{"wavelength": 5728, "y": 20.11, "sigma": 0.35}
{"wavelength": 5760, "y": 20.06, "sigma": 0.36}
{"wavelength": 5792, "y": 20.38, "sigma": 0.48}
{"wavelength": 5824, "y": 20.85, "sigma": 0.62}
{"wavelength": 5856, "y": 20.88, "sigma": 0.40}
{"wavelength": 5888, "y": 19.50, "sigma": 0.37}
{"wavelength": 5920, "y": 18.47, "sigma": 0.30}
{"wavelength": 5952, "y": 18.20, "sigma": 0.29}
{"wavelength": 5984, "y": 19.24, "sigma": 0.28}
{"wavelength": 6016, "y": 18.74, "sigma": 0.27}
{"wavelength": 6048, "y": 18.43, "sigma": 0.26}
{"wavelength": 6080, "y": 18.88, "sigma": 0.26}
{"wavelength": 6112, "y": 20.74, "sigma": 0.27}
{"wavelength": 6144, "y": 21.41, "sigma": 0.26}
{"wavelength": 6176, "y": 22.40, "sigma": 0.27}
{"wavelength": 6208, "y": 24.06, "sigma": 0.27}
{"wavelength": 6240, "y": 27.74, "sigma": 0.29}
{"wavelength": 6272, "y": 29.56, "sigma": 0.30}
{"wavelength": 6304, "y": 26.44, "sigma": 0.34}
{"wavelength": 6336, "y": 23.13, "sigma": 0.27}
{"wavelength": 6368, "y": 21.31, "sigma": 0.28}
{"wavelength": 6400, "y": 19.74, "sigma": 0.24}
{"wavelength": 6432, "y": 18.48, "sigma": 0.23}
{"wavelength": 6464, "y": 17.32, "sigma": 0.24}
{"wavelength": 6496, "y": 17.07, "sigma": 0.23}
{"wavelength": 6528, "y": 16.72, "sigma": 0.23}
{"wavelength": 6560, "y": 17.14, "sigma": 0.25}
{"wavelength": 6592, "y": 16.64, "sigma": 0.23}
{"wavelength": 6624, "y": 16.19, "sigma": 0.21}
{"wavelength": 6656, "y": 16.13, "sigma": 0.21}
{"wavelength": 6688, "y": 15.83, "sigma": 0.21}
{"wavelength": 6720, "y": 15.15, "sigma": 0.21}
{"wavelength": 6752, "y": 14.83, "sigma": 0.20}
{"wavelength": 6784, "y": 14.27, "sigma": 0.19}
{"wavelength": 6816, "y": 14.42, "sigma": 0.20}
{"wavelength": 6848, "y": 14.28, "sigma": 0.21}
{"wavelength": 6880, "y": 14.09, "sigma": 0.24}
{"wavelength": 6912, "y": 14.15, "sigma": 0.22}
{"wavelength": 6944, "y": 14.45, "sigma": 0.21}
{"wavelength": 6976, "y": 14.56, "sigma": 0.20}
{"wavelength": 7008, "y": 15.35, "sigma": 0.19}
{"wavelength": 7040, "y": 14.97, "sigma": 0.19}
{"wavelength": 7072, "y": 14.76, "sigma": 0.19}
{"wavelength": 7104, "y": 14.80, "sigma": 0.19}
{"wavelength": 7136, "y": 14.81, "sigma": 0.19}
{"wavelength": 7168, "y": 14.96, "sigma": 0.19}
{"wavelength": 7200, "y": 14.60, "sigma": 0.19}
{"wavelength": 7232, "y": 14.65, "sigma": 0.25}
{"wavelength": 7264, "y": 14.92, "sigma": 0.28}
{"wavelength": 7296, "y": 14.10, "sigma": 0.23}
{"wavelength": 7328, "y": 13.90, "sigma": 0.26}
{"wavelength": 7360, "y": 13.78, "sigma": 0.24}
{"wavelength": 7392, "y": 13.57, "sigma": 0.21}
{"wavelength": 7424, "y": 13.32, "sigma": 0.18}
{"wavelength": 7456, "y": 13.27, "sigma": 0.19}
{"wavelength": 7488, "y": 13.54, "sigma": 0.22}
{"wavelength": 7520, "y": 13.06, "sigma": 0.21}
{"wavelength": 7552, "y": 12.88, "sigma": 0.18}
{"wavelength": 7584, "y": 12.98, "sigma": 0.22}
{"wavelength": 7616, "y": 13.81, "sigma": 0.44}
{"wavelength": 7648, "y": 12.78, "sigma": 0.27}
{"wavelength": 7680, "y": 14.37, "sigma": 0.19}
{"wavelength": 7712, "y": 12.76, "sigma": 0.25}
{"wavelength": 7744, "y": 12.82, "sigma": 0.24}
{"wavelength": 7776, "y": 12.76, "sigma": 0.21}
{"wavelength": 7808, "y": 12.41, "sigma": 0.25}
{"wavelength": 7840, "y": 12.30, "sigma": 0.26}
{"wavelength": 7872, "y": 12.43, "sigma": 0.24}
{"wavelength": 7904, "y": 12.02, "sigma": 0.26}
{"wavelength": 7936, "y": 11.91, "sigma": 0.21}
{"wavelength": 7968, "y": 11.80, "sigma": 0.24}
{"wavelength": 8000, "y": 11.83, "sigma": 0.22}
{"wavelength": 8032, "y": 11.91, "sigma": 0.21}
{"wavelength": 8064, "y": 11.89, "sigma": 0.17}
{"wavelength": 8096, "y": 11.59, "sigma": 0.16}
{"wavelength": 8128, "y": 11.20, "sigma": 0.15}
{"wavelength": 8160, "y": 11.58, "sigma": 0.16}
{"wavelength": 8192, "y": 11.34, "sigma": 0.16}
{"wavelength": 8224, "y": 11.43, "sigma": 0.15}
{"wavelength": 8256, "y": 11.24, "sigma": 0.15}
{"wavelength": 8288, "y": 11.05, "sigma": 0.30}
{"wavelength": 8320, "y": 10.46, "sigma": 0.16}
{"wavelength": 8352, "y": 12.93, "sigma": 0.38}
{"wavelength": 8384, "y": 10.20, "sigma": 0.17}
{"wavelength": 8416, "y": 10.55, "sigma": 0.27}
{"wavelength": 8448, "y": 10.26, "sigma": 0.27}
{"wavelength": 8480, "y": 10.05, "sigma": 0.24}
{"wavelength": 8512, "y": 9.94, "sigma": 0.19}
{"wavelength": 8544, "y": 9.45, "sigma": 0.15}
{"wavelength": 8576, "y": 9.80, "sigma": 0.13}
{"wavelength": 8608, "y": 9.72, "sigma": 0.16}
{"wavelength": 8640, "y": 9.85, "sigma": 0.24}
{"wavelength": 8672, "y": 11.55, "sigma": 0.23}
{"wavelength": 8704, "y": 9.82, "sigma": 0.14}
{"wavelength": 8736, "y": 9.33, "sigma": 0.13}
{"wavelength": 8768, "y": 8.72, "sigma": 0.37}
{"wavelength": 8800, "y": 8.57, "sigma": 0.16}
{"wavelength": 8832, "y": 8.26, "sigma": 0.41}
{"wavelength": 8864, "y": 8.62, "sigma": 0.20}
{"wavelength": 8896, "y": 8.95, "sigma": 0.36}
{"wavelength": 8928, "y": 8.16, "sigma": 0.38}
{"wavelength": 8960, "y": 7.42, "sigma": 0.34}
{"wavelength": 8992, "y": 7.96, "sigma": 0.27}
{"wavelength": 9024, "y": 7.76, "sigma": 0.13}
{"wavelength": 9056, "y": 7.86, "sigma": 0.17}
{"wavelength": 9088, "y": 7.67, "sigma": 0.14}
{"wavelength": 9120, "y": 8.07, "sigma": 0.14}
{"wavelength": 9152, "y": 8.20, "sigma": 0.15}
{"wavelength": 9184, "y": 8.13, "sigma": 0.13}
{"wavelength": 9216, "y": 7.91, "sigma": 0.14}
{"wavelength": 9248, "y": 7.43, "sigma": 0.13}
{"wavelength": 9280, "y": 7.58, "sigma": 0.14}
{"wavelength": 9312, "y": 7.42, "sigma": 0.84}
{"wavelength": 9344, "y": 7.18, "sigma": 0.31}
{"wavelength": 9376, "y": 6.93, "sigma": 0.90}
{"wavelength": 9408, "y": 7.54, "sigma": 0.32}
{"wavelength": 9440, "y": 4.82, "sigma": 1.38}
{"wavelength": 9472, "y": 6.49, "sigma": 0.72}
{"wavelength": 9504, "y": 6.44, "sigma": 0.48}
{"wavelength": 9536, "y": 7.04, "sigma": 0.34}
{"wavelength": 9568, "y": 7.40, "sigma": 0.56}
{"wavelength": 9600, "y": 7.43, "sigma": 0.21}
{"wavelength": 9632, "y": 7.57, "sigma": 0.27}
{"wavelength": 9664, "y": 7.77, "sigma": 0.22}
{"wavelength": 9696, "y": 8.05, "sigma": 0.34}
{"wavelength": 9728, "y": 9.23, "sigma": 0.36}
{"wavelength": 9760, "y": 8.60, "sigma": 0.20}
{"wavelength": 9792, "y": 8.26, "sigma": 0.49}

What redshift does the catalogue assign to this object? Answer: 1.241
